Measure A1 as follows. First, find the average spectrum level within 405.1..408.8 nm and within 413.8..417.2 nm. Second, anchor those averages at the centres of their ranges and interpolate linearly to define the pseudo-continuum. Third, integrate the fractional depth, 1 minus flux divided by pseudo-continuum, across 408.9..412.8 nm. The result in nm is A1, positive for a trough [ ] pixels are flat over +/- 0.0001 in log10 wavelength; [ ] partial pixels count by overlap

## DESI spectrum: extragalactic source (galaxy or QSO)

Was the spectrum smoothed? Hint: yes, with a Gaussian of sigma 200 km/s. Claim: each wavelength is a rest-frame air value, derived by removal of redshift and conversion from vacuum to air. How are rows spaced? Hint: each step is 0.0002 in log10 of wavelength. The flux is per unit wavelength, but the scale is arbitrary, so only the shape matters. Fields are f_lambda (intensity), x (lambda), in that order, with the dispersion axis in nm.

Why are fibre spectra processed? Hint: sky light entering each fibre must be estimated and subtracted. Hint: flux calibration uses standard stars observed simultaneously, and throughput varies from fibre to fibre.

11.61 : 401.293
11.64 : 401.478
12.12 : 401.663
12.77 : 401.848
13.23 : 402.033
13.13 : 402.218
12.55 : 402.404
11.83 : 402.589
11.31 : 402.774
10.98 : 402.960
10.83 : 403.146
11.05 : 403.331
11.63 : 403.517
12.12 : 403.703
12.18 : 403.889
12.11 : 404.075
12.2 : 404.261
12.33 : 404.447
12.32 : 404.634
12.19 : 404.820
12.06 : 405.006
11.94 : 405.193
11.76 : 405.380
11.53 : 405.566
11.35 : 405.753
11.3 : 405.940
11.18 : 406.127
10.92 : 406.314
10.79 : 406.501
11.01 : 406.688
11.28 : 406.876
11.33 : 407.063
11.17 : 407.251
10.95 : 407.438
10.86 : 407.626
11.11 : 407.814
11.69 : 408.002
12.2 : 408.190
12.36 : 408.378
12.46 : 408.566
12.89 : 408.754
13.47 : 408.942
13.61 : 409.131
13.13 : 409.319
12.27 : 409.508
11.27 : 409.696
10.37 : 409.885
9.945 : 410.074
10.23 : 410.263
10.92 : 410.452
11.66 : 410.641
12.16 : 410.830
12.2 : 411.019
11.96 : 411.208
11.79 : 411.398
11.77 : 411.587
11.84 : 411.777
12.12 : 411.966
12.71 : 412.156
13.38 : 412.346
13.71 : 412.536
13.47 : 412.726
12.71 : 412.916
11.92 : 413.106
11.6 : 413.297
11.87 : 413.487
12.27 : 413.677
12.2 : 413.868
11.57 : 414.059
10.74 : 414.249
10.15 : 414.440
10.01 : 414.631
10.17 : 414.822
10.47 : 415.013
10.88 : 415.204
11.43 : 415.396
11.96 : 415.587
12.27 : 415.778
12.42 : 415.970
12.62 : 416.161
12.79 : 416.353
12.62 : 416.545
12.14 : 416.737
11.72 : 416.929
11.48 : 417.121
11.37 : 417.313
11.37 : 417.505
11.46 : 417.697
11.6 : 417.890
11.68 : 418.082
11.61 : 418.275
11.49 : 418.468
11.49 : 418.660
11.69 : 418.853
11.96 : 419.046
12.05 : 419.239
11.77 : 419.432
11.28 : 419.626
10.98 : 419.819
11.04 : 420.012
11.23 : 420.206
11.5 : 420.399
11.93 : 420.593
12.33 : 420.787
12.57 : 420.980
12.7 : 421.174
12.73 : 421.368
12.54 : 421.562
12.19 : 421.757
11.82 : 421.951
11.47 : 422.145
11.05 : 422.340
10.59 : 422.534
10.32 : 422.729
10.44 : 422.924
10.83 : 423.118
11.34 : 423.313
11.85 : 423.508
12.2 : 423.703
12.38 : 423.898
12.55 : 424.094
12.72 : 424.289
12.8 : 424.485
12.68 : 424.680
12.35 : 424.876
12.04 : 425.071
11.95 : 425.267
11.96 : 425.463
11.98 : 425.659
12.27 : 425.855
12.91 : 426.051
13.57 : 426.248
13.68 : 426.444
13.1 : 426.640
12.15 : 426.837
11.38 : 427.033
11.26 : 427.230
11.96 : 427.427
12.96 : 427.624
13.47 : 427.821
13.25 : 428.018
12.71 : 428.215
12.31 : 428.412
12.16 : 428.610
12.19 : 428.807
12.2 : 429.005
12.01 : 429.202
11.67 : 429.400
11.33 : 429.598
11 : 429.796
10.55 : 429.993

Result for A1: -0.19 nm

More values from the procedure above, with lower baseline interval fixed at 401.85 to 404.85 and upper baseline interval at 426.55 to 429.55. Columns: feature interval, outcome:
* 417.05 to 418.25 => 0.067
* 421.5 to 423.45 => 0.157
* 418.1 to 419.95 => 0.093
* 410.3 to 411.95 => 0.049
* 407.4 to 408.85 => 0.026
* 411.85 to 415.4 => 0.108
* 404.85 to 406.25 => 0.051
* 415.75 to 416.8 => -0.029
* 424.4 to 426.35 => -0.029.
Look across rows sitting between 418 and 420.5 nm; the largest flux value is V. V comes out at 12.05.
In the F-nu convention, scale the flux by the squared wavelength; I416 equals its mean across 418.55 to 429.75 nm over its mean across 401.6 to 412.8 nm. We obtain 1.1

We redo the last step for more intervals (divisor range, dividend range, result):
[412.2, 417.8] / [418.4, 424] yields 1.01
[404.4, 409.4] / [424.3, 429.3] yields 1.16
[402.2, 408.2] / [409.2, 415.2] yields 1.04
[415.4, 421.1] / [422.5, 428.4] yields 1.07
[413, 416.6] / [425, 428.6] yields 1.14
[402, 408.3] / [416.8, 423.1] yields 1.07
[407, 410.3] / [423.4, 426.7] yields 1.15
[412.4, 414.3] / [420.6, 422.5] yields 1.03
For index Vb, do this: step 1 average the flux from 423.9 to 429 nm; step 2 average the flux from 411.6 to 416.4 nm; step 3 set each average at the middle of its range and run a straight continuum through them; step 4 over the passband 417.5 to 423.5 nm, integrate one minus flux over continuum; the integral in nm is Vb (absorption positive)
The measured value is 0.30 nm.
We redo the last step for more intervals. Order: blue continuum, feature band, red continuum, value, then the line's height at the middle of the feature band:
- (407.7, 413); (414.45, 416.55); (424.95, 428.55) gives 0.13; 12.2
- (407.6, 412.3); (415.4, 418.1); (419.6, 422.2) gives -0.01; 11.9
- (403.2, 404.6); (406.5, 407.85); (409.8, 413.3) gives 0.10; 11.9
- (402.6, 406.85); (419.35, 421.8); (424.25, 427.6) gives 0.06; 12.2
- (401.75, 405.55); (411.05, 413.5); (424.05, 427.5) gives -0.04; 12.2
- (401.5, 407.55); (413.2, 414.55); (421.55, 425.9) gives 0.03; 11.8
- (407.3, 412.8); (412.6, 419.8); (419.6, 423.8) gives 0.06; 11.8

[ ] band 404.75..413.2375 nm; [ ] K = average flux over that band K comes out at 11.8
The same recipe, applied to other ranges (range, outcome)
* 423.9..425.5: 12.4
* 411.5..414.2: 12.3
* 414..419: 11.5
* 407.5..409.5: 12.3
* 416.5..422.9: 11.7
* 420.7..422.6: 12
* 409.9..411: 11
